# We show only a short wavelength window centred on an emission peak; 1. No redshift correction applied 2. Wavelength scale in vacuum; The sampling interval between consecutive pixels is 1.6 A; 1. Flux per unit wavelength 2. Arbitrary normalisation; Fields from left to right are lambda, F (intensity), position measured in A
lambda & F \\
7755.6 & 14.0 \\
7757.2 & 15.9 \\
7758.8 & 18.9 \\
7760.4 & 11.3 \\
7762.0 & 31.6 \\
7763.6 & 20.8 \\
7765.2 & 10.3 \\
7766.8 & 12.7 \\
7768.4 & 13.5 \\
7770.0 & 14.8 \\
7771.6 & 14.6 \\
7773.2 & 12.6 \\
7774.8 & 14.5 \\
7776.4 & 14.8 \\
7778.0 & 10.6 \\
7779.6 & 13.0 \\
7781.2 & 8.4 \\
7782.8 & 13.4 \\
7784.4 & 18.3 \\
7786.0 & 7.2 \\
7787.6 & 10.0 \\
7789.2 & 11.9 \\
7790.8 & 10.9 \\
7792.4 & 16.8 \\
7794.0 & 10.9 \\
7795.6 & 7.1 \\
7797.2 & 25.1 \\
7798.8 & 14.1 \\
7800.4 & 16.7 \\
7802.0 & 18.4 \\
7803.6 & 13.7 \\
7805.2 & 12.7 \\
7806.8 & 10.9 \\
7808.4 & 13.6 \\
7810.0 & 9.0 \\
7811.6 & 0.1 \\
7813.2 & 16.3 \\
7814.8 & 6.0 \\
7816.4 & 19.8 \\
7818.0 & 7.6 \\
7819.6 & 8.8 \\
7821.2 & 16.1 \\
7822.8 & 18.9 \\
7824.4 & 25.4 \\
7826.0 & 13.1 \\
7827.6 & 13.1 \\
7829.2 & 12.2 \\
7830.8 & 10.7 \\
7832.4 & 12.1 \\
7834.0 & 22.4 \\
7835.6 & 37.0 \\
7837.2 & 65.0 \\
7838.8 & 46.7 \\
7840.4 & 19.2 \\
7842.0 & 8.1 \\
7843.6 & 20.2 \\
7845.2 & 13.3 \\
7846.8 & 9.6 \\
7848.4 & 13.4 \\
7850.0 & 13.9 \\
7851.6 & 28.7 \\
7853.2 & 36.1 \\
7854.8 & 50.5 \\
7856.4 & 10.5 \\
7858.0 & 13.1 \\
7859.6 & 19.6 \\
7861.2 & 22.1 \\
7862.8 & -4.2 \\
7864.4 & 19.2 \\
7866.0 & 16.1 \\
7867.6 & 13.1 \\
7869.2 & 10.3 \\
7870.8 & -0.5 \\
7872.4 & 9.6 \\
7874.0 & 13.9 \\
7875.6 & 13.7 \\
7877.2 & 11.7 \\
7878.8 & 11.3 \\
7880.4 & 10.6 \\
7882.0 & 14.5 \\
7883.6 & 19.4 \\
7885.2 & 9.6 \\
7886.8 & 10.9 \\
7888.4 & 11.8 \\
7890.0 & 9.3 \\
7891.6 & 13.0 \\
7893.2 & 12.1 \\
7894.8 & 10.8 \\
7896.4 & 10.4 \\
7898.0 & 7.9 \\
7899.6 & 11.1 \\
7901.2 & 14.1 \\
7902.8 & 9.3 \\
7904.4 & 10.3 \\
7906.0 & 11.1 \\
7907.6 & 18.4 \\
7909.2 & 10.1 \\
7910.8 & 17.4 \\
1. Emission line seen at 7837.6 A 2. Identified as [S II]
